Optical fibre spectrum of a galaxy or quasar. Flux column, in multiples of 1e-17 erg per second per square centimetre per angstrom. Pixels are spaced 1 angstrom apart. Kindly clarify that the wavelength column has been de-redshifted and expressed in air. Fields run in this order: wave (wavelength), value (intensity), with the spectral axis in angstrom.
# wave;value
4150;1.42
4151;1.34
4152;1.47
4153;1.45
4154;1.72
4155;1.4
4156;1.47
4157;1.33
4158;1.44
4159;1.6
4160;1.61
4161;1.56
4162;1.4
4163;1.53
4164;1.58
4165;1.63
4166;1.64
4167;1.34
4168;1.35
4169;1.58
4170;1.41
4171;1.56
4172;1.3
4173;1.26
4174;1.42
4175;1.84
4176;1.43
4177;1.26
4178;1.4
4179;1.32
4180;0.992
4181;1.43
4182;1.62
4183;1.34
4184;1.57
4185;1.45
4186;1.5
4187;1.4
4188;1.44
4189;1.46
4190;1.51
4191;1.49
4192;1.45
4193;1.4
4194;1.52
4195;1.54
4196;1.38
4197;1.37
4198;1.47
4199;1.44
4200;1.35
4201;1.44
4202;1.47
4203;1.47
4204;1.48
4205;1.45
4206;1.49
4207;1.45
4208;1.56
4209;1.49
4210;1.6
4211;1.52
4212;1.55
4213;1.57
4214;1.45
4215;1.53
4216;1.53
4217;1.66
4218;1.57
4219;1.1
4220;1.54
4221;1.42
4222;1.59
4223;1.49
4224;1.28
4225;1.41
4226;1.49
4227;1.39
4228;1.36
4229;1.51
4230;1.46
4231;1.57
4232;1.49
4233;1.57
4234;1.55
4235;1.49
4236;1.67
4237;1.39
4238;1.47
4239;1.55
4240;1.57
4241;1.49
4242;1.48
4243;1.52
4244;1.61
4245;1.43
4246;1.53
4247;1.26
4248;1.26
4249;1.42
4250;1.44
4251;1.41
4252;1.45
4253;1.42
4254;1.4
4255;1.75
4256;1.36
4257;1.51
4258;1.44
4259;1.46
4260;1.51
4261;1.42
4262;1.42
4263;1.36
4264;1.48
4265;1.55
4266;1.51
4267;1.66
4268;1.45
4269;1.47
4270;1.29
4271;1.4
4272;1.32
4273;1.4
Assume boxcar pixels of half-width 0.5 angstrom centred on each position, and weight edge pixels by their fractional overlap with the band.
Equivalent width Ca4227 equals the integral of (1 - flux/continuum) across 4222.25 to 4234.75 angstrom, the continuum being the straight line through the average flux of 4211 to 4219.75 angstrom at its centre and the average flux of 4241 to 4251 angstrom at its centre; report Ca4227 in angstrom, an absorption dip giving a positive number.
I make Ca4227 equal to 0.0 angstrom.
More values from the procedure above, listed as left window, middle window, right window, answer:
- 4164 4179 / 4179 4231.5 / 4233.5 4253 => 0.1 angstrom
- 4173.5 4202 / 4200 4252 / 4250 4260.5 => -0.8 angstrom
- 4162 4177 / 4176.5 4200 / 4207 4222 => 1.1 angstrom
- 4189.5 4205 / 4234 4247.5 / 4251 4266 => -0.3 angstrom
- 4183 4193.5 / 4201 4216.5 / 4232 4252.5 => -0.4 angstrom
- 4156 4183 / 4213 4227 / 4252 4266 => -0.1 angstrom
